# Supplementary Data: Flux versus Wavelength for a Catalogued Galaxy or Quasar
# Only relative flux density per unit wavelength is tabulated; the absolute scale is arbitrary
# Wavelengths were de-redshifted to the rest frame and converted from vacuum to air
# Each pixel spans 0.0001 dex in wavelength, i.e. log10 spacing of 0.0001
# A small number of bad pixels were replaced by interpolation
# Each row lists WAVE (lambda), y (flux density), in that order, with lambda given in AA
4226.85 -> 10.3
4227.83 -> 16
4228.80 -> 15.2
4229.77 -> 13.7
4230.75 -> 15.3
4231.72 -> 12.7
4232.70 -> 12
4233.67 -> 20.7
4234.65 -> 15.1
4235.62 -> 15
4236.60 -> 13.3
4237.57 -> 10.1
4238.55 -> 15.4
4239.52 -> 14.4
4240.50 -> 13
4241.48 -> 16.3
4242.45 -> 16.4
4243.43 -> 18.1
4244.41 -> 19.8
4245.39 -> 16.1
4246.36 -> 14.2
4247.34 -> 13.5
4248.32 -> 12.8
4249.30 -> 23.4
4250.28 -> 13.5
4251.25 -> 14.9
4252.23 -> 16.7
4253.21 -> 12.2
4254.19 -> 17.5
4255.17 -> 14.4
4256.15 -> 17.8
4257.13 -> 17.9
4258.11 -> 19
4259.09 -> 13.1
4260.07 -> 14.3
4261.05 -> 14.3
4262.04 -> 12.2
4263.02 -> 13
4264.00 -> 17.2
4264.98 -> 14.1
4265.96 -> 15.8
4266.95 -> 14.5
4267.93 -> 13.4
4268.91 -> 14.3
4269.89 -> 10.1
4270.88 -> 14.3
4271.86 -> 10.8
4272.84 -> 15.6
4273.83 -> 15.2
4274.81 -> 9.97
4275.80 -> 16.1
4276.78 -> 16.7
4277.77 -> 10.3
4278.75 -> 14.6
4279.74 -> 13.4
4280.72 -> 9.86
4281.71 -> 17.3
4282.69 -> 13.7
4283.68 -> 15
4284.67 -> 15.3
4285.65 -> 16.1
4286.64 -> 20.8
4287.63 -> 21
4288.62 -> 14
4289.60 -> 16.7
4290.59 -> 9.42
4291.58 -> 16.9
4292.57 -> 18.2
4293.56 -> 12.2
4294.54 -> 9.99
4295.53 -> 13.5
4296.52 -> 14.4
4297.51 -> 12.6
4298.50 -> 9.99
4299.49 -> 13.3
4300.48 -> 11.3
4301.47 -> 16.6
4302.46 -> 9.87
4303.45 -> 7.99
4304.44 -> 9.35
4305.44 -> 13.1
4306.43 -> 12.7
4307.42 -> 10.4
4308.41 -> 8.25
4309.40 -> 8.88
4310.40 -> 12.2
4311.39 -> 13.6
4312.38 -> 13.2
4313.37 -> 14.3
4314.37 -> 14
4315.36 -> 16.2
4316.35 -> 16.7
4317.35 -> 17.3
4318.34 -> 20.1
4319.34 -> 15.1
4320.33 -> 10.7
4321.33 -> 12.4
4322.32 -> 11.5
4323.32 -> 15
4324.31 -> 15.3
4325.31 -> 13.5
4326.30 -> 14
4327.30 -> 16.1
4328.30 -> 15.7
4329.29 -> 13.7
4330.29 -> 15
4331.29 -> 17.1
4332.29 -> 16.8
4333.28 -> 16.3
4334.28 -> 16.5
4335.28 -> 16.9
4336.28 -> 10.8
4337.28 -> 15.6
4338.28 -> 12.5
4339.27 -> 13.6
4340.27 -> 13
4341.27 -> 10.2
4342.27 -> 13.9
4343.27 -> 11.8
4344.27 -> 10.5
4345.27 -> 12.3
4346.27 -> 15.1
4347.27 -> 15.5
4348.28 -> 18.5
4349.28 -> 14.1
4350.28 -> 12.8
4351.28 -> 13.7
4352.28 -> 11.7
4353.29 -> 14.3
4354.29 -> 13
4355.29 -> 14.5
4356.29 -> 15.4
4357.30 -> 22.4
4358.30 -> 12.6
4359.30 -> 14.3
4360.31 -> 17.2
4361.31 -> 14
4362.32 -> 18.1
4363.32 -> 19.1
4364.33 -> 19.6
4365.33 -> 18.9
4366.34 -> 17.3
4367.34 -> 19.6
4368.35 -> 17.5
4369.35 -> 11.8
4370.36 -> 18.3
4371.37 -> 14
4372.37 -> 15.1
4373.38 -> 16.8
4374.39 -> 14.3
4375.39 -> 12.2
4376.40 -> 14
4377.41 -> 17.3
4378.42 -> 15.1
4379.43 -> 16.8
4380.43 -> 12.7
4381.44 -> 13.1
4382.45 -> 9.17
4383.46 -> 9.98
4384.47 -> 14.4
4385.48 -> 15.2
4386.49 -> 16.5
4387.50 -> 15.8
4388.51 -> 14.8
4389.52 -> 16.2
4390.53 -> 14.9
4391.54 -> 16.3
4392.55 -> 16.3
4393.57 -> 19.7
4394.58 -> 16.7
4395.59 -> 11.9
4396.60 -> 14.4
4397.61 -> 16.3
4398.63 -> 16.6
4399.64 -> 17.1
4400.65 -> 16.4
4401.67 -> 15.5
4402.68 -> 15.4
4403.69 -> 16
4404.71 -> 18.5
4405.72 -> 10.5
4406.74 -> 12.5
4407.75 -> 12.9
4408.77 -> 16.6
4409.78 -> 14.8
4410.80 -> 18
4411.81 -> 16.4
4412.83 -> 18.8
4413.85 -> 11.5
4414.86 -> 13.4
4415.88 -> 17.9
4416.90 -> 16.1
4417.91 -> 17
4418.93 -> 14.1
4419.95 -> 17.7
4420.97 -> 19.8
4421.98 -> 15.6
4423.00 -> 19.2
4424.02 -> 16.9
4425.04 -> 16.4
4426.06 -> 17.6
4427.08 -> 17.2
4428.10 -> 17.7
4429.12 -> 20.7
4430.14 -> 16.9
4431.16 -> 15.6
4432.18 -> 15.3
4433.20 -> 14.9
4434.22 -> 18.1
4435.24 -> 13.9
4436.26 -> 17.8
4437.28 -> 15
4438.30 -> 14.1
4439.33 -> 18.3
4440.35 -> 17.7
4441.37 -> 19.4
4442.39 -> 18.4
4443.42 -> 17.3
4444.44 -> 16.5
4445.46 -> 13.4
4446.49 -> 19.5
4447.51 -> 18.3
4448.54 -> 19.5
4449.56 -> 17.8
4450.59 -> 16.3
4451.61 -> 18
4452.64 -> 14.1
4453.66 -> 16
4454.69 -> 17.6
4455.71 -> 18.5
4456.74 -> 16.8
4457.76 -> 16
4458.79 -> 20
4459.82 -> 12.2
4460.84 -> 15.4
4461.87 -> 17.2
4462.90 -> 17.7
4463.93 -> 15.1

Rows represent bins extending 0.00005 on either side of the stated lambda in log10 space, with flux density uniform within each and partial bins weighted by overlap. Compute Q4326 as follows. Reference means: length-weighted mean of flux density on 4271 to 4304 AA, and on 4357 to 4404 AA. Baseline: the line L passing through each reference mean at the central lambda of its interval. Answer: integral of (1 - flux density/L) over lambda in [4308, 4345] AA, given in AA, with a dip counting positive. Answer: 1.6 AA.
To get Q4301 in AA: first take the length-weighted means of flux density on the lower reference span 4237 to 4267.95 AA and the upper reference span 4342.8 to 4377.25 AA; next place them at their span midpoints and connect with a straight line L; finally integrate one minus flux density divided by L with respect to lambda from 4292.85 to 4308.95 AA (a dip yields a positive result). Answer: 3.83 AA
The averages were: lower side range 15.3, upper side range 15.3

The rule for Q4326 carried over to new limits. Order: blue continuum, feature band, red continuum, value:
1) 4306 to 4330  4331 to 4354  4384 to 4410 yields 0.5 AA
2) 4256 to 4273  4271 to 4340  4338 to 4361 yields 1.5 AA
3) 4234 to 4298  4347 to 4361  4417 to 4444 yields 0.9 AA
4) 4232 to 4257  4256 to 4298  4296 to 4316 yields -2.5 AA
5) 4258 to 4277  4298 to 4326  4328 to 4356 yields 2.2 AA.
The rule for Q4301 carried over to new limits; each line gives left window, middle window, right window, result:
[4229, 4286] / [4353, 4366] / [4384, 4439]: -0.7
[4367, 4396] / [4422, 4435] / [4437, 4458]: -0.4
